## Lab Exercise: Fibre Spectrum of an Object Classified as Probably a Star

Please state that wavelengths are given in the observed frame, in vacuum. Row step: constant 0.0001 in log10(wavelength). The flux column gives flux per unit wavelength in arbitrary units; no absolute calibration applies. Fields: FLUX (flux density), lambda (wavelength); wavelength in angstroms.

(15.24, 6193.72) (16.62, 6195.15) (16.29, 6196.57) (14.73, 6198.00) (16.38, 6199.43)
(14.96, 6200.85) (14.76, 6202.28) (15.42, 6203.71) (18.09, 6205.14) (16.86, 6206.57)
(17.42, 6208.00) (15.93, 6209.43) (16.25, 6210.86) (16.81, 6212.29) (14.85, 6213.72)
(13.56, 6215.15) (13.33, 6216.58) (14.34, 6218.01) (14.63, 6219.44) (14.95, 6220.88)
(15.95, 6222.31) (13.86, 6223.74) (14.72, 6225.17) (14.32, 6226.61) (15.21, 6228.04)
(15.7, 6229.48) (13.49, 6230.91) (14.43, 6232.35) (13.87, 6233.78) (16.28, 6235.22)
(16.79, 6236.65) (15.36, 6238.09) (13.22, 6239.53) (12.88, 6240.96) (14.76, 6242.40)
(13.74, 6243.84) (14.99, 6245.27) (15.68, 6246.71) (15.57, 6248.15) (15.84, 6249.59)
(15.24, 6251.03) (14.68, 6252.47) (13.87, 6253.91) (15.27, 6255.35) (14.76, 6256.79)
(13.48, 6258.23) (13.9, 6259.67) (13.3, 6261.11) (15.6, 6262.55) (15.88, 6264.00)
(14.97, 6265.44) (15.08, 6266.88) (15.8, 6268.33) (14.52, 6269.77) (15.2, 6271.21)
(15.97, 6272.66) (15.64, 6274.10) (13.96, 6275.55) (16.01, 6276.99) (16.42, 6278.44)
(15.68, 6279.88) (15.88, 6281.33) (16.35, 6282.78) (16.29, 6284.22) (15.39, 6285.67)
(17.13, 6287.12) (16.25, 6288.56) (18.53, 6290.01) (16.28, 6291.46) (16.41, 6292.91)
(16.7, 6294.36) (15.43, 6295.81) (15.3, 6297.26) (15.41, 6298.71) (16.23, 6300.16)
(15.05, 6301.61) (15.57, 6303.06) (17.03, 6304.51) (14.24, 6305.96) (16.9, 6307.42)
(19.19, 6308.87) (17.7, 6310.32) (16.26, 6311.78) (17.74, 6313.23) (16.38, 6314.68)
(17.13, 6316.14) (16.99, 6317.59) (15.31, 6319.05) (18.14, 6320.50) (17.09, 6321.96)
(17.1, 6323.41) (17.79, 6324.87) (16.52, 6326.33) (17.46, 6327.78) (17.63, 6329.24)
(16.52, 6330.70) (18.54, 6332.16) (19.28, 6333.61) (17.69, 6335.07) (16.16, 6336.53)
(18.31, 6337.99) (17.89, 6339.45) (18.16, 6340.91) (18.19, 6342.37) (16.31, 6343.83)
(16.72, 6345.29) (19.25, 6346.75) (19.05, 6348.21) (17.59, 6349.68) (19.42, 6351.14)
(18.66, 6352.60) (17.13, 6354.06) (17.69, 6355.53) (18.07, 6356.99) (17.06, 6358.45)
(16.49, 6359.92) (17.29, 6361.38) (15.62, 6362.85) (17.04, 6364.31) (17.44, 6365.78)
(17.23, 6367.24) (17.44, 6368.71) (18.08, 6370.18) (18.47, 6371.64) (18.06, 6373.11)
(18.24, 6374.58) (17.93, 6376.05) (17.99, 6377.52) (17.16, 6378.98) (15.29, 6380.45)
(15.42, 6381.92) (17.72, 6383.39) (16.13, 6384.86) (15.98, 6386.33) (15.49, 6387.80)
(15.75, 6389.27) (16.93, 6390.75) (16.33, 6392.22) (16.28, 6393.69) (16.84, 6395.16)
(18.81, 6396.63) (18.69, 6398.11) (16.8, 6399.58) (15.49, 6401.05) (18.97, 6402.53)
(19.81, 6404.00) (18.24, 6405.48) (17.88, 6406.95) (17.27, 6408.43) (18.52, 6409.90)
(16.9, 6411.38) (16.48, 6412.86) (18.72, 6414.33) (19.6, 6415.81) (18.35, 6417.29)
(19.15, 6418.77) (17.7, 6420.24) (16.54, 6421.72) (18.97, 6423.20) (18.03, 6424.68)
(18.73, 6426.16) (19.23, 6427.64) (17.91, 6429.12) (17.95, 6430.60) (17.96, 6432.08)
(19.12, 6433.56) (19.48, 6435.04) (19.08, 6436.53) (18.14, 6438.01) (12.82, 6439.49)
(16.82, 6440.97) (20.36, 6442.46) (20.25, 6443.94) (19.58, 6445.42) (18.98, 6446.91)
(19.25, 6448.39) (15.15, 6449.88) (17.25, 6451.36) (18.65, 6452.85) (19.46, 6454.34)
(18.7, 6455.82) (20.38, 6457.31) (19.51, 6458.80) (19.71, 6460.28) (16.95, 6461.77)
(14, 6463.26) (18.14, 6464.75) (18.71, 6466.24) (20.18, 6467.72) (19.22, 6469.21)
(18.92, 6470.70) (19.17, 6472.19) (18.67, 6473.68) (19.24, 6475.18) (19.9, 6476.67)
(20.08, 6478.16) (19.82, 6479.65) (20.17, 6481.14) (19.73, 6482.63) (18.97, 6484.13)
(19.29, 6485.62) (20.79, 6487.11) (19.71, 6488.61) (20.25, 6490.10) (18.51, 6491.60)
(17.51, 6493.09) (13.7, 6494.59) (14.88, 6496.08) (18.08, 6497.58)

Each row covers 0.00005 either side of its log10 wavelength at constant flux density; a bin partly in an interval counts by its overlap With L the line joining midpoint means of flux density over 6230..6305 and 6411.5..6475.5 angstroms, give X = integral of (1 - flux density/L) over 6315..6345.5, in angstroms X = -1.8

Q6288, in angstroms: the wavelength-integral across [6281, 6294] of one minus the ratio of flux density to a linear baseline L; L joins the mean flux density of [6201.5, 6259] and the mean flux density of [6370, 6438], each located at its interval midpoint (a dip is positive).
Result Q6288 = -0.5 angstroms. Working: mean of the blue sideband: 15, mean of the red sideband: 17.7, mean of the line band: 16.5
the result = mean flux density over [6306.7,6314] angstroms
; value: 17.6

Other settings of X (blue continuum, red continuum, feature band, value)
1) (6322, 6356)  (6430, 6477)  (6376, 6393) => 1.51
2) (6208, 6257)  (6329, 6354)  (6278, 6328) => 0.97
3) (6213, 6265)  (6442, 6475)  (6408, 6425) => -0.11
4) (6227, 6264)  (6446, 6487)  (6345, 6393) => -0.72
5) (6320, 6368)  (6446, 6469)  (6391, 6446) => 0.19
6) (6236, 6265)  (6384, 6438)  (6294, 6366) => -4.03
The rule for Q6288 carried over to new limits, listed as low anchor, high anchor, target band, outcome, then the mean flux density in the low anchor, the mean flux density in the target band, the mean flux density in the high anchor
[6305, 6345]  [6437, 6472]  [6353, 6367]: 0.3 angstroms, 17.3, 17.1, 18.3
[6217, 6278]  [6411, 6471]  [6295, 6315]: -0.5 angstroms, 14.8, 16.3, 18.3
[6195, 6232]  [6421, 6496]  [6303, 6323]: -0.3 angstroms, 15.3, 16.9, 18.6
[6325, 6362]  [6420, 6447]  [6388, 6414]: 1.0 angstroms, 17.7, 17.4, 18.3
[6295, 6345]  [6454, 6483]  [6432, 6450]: 0.3 angstroms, 17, 18.3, 19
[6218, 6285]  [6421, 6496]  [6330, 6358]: -2.3 angstroms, 15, 17.9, 18.6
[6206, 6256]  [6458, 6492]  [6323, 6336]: -0.7 angstroms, 15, 17.6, 19.1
